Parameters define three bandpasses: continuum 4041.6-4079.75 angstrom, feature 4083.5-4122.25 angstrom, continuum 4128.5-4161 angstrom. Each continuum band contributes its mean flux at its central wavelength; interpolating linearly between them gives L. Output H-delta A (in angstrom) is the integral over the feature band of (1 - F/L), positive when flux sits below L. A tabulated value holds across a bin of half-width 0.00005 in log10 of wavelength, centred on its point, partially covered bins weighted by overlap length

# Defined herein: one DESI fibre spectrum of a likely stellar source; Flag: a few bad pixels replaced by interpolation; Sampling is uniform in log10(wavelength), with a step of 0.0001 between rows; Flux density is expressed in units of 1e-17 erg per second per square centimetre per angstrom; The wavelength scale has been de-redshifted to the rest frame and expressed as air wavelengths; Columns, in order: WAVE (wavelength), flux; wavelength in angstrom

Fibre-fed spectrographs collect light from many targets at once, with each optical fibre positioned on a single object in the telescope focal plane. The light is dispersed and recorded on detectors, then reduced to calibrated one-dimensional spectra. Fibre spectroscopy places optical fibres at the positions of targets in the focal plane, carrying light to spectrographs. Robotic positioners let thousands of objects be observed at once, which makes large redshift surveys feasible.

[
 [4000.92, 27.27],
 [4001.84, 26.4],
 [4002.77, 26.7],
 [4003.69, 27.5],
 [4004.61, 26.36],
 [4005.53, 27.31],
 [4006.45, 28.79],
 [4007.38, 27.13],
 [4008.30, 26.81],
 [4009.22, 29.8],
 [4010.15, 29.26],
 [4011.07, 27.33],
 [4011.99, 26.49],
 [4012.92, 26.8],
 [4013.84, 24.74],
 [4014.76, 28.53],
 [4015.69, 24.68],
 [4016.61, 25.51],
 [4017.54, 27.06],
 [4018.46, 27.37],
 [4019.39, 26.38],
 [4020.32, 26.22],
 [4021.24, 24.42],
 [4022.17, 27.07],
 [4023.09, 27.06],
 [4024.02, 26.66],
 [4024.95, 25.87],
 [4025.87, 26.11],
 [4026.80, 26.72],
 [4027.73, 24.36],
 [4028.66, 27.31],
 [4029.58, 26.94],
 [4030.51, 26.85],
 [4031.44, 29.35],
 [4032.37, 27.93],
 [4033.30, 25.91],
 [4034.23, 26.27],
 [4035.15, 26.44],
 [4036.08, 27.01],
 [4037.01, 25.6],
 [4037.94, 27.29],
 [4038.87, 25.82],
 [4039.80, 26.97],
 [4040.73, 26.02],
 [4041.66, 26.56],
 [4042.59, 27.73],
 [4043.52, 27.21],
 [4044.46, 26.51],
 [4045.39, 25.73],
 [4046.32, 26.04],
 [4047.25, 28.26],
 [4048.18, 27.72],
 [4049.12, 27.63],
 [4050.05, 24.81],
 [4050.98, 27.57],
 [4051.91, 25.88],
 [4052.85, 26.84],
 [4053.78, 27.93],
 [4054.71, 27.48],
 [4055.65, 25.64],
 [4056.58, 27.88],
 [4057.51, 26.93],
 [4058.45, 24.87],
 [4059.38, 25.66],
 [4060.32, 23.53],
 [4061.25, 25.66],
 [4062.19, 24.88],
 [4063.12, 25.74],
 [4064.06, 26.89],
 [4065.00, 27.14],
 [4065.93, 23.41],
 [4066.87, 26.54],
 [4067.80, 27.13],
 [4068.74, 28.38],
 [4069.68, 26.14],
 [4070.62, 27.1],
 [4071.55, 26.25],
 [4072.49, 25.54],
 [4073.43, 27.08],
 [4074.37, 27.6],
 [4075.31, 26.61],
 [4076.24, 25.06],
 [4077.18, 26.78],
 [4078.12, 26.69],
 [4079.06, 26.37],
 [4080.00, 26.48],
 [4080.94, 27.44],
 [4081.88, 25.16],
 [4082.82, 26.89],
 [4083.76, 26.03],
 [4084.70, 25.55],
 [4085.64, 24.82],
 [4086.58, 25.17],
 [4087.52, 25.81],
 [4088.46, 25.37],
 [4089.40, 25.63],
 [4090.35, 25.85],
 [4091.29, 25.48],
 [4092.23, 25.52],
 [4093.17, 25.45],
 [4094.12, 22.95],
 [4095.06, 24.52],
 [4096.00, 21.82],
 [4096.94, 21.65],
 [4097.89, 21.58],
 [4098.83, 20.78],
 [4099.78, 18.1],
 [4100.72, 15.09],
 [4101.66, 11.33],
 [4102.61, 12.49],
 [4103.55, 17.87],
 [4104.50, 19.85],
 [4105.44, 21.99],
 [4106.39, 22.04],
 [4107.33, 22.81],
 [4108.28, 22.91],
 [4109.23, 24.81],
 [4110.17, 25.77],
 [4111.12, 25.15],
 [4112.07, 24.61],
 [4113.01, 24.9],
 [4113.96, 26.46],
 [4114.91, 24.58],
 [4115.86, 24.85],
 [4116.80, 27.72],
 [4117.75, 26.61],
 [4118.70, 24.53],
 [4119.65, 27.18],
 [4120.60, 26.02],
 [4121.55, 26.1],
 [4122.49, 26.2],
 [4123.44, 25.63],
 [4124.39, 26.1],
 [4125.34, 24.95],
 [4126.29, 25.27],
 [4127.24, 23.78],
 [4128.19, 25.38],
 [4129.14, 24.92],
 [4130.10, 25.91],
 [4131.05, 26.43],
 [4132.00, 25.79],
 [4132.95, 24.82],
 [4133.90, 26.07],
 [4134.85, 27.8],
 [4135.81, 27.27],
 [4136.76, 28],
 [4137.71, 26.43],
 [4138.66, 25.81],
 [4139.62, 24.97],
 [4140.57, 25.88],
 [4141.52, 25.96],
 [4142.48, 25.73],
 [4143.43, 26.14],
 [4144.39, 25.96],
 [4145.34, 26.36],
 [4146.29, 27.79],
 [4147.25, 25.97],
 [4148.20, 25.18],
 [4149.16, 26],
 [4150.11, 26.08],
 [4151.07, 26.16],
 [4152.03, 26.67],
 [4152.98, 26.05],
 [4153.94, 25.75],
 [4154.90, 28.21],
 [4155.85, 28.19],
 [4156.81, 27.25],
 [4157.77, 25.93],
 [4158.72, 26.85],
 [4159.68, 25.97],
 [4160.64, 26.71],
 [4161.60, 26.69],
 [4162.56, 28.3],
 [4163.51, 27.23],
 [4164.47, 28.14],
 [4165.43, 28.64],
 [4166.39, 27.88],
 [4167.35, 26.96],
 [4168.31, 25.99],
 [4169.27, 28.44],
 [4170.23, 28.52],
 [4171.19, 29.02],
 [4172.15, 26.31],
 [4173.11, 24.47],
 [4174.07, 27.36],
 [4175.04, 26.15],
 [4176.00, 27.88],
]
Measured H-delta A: 4.4 angstrom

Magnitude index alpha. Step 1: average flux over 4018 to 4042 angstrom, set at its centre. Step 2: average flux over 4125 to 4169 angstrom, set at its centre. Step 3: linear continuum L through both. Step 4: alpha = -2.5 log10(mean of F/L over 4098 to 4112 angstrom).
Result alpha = 0.29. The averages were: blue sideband 26.6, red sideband 26.4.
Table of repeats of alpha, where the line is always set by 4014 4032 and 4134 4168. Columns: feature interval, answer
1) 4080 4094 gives 0.039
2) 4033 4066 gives 0.006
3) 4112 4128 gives 0.042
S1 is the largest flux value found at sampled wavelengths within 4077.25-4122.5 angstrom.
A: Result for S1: 27.72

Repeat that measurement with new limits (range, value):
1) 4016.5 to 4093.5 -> 29.35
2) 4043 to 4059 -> 28.26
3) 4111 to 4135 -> 27.8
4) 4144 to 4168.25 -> 28.64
